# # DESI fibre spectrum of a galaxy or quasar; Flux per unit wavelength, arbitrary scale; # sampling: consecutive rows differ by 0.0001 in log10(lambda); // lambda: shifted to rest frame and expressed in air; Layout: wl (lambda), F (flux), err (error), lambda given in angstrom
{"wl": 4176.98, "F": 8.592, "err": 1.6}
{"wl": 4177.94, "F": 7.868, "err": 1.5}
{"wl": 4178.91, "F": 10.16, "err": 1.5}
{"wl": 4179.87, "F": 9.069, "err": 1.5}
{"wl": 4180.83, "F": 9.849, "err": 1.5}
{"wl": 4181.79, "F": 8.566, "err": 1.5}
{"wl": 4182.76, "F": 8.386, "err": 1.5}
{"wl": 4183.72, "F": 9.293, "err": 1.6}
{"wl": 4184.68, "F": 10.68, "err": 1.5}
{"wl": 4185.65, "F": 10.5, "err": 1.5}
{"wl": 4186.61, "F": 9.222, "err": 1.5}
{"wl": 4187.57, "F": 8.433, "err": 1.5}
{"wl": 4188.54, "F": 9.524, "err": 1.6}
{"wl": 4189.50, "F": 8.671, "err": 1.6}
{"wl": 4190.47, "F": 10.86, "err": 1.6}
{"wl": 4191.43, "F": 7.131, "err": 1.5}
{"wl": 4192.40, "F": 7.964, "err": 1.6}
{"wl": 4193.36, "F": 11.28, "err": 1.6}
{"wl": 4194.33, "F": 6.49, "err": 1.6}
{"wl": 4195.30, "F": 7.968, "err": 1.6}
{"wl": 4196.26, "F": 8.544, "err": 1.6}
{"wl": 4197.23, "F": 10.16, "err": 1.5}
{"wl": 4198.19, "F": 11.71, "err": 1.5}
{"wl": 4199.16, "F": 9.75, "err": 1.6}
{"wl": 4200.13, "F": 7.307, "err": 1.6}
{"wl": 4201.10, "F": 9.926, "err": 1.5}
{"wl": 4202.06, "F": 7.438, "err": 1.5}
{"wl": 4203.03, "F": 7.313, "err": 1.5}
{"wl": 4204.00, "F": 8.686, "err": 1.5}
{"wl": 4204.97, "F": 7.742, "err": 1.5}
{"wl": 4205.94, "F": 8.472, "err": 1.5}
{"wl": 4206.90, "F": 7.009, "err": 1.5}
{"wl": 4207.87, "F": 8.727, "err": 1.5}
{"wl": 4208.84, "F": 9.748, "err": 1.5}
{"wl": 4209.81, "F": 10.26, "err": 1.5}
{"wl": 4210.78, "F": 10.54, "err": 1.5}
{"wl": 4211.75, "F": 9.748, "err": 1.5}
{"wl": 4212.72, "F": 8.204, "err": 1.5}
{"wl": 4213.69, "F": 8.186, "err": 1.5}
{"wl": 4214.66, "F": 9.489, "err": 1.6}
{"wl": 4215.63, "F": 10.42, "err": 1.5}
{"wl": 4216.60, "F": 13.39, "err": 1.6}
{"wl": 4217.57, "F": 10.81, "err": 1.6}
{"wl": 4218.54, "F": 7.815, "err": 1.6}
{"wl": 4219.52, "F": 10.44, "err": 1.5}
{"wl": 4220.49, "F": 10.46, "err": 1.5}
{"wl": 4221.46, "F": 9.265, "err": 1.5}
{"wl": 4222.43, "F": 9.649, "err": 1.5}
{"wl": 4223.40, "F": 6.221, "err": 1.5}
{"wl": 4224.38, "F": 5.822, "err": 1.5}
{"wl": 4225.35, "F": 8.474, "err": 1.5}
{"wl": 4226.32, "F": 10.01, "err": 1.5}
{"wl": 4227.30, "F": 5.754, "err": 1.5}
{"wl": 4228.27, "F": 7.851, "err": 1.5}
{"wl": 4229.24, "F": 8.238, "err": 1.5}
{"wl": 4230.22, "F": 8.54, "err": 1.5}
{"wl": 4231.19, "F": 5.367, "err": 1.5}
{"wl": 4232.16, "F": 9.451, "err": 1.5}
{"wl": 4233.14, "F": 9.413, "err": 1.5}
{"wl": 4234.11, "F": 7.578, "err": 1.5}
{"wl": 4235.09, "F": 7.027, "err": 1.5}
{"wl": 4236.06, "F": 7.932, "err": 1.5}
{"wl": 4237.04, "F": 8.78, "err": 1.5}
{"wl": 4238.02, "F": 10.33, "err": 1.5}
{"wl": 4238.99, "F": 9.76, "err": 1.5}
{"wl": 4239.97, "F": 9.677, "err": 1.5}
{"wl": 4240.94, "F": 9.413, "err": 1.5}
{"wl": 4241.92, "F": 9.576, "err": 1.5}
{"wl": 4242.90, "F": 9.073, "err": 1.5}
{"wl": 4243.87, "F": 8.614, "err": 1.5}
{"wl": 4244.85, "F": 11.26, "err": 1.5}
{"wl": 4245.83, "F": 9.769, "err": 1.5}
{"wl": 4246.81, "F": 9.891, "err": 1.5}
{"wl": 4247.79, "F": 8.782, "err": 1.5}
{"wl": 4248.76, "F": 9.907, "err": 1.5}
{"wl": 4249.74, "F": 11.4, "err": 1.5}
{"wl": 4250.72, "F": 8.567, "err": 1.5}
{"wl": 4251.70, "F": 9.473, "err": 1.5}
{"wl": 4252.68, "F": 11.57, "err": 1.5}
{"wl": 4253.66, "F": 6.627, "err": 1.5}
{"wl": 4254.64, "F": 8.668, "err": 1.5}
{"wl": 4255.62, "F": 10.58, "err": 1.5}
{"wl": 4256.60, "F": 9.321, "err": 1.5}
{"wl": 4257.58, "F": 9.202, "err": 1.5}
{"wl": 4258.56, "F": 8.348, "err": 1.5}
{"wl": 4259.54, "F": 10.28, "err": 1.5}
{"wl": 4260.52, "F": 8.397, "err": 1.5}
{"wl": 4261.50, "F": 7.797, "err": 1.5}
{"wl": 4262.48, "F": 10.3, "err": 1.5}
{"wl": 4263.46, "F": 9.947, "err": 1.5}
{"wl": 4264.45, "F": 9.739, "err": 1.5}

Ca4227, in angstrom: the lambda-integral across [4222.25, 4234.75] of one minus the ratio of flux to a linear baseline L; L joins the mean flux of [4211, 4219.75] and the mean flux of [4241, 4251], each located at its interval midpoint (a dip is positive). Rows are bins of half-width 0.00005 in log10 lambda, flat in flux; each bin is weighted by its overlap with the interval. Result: 2.49 angstrom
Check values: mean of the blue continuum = 9.83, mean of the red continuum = 9.69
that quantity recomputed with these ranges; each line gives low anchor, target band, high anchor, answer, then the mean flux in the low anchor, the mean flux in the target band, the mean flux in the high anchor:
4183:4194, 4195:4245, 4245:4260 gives 2.9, 9.35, 8.9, 9.53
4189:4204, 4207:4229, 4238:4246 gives 0.3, 8.83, 9.1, 9.69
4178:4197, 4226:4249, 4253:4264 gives 0.7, 9.07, 8.81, 9.08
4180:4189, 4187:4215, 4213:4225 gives 1.4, 9.37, 8.87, 9.3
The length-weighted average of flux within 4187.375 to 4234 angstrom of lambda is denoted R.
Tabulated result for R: 8.84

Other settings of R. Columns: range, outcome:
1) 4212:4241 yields 8.79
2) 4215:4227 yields 9.34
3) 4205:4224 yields 9.35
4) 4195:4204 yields 8.91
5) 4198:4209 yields 8.54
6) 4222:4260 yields 8.88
